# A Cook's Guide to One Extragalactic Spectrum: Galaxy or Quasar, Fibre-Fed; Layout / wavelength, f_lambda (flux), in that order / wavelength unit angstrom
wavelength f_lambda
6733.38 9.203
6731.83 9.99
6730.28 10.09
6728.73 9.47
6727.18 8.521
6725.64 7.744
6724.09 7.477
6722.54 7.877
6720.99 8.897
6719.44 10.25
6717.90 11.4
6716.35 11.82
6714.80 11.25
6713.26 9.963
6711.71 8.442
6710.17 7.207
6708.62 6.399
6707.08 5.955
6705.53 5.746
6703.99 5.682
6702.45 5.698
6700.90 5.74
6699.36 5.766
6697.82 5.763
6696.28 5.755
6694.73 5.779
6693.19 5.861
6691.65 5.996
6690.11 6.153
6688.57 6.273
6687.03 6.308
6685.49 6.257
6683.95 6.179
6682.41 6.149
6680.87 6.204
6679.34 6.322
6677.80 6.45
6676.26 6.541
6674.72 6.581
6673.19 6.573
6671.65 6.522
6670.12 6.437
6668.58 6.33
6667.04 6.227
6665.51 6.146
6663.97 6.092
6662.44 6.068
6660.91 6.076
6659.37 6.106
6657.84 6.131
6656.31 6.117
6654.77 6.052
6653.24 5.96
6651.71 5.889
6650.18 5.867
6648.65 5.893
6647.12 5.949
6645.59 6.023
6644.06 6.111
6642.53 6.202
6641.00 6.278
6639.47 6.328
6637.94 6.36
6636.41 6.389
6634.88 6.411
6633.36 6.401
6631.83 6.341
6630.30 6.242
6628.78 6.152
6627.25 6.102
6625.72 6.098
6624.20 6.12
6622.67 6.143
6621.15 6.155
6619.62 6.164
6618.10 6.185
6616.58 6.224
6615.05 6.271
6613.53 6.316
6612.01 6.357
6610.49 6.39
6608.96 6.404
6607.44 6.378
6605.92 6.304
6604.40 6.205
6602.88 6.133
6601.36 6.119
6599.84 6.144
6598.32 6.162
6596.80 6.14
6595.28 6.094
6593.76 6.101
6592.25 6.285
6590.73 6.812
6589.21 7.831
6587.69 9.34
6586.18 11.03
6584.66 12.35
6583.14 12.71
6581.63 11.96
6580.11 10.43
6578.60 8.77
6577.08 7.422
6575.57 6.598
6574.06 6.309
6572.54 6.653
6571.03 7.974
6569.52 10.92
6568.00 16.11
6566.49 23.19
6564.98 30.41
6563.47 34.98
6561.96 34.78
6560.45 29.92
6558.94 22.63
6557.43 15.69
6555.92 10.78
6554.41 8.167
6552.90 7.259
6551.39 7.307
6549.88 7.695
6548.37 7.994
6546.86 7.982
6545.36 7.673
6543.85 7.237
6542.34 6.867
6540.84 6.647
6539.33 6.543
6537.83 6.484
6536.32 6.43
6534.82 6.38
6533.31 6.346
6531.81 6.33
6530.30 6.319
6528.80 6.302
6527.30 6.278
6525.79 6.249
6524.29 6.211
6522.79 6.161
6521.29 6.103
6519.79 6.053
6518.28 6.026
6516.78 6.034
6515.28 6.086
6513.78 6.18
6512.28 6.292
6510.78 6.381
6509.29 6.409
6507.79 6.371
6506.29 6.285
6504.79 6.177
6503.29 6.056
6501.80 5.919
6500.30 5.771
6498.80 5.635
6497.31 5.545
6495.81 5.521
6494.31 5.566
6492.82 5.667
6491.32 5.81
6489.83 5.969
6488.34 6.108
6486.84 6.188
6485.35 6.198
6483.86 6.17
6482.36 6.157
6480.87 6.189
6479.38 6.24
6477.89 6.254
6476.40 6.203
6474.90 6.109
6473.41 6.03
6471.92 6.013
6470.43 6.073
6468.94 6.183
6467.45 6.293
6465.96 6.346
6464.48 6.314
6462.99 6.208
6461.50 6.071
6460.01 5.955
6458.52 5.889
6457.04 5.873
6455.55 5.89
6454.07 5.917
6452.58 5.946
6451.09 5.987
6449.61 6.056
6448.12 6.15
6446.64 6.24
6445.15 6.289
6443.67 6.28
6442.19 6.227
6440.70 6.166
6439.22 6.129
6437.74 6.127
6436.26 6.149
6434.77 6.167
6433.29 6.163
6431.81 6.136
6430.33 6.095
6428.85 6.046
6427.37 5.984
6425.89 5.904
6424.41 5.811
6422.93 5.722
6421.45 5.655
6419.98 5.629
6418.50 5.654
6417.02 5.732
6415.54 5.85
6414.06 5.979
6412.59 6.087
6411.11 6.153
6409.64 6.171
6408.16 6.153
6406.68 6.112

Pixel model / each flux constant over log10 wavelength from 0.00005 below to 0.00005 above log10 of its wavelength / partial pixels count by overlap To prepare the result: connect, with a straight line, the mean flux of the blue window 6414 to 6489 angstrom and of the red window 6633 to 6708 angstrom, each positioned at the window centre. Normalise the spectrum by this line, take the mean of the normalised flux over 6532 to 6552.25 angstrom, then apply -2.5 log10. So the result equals -0.16 mag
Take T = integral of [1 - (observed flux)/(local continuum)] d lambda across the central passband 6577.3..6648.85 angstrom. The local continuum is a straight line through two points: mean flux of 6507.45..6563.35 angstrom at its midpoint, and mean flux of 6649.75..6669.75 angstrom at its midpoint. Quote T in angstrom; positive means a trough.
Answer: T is 3.0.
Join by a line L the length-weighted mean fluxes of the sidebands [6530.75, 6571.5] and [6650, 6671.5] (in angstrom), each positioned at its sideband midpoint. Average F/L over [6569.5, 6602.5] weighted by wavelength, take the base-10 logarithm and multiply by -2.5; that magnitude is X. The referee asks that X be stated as 0.32 mag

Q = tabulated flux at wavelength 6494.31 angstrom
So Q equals 5.566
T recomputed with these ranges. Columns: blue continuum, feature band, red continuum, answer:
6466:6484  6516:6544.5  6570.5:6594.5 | 4.2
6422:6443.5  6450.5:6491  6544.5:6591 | 9.8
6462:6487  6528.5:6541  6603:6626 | -0.4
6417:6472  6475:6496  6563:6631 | 2.3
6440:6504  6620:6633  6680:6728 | 1.3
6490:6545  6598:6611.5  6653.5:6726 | 0.6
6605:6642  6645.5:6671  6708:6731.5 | 4.3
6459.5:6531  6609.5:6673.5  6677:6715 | 1.7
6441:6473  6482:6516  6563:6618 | 5.4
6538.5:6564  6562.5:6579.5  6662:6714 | -3.0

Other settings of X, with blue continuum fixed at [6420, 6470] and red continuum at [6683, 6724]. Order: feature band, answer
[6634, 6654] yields 0.14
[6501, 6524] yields 0.04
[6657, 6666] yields 0.16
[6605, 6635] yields 0.10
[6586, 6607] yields -0.01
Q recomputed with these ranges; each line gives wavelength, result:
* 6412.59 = 6.087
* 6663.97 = 6.092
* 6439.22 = 6.129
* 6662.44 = 6.068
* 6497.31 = 5.545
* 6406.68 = 6.112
